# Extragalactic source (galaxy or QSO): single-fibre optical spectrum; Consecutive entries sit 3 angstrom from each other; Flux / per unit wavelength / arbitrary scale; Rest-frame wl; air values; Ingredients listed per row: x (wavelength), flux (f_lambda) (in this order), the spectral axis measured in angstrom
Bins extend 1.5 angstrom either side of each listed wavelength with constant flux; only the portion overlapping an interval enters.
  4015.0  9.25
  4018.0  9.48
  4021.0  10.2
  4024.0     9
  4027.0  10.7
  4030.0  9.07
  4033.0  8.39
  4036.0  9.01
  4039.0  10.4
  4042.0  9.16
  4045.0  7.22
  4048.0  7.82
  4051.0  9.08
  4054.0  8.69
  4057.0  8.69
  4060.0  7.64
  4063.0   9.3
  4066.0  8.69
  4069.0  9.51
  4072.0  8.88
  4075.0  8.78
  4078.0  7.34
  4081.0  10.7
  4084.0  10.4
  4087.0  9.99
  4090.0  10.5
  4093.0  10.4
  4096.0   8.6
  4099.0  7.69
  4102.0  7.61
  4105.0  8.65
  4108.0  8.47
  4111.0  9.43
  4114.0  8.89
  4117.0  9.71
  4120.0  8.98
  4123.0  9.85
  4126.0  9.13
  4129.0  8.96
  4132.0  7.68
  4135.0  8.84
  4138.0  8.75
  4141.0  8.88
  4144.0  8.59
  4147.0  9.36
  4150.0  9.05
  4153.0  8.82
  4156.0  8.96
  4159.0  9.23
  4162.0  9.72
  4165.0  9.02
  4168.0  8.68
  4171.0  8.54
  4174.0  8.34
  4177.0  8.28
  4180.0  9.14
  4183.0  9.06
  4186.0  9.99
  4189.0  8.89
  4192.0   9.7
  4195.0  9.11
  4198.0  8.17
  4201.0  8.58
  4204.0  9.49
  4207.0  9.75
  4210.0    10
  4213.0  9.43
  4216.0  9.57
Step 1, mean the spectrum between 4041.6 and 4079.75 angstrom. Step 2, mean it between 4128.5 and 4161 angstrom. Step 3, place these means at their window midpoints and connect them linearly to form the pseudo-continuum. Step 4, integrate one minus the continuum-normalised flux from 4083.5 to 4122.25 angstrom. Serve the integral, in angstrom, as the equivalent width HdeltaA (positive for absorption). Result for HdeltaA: -2.2 angstrom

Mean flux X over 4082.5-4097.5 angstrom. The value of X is 9.98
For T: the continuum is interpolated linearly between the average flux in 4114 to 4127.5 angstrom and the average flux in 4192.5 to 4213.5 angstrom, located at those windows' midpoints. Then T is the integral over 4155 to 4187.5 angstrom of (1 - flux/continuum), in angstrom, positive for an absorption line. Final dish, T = 1.0 angstrom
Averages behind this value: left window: 9.36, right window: 9.23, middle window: 9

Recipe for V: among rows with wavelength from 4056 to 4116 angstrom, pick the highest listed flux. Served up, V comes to 10.7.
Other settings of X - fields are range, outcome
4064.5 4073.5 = 9.03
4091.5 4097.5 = 9.5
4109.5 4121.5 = 9.25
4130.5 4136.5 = 8.26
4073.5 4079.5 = 8.06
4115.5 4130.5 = 9.33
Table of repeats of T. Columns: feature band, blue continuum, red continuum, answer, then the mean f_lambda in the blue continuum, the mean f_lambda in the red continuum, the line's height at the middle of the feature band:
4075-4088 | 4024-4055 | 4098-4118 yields -1.1 angstrom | 8.96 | 8.63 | 8.76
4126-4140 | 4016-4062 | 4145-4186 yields 0.5 angstrom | 8.98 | 8.97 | 8.97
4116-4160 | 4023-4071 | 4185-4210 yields 0.6 angstrom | 8.9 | 9.24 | 9.11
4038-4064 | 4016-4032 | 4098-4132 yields 2.1 angstrom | 9.64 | 8.82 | 9.39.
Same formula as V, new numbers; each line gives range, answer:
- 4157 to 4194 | 9.99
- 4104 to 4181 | 9.85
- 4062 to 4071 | 9.51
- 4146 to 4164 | 9.72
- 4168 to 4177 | 8.68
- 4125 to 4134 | 9.13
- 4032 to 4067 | 10.4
